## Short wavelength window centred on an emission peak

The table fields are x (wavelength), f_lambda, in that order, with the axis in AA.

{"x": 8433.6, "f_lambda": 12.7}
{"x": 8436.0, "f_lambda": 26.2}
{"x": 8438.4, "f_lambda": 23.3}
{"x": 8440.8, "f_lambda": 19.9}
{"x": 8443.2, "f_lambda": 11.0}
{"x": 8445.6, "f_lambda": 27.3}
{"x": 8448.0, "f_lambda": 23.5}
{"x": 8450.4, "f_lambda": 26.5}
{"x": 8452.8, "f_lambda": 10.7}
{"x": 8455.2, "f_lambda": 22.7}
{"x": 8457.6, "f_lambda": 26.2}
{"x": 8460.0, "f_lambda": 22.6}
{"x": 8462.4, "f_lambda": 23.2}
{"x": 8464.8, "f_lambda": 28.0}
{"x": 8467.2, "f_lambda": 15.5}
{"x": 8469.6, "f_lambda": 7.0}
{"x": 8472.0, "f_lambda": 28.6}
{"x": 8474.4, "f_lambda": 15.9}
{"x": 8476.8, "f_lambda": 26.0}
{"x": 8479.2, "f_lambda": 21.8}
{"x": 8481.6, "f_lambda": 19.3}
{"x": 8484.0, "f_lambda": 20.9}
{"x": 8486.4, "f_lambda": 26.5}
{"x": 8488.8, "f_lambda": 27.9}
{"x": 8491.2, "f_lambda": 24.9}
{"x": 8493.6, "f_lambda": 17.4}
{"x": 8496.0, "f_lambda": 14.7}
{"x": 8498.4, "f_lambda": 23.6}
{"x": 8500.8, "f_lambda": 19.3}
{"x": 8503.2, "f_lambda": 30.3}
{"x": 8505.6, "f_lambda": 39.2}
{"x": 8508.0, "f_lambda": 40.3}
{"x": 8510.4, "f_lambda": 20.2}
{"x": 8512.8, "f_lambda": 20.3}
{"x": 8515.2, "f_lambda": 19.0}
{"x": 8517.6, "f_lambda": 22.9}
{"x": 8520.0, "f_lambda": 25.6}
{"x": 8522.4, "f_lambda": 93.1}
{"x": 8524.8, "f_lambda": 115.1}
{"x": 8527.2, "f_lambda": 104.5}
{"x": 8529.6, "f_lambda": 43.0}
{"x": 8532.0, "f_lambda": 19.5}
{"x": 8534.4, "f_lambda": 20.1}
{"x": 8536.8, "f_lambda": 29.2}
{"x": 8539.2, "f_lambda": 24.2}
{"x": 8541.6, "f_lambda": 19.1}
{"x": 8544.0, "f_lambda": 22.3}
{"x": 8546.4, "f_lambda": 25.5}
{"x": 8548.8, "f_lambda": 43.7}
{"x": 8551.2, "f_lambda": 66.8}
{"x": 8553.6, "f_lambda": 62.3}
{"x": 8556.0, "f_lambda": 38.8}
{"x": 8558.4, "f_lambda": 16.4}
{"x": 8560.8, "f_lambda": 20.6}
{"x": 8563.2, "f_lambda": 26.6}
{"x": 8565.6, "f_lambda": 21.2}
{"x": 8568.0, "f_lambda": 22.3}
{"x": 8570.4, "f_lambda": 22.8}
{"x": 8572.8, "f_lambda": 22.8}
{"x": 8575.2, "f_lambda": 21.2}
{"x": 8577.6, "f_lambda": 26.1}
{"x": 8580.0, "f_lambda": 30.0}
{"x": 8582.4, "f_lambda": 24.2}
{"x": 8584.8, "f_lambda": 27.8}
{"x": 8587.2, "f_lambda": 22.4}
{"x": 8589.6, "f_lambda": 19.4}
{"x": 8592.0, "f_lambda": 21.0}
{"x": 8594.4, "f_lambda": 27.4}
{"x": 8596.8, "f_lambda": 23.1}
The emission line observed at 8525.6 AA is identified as H-alpha 6563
